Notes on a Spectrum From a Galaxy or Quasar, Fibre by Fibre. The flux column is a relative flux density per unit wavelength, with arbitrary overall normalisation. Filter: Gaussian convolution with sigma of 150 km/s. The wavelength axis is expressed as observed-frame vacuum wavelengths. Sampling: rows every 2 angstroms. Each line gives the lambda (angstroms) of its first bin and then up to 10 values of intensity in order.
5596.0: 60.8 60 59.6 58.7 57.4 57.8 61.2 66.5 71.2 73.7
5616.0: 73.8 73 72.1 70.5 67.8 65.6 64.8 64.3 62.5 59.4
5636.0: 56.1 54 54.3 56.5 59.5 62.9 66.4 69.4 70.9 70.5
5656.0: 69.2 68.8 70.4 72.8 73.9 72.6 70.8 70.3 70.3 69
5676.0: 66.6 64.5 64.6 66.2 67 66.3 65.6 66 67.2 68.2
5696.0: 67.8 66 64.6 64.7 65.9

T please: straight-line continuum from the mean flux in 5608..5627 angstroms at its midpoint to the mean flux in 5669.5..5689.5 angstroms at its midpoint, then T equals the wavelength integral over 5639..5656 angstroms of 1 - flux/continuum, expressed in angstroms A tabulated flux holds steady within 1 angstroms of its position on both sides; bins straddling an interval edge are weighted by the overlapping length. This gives 1.08 angstroms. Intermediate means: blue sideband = 70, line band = 64.1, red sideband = 66.9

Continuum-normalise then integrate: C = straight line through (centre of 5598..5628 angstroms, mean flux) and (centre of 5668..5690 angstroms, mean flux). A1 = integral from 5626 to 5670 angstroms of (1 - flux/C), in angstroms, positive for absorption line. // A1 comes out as 0.9 angstroms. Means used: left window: 66.1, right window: 67.2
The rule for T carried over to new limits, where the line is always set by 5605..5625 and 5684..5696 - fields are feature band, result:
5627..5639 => 1.4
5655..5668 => -0.7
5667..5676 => -0.3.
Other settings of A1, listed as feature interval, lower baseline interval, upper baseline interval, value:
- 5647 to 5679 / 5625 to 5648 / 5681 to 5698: -3.2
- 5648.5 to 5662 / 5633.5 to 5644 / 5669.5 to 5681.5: -1.9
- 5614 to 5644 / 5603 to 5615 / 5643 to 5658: 0.8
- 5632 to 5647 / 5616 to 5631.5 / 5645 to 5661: 2.3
